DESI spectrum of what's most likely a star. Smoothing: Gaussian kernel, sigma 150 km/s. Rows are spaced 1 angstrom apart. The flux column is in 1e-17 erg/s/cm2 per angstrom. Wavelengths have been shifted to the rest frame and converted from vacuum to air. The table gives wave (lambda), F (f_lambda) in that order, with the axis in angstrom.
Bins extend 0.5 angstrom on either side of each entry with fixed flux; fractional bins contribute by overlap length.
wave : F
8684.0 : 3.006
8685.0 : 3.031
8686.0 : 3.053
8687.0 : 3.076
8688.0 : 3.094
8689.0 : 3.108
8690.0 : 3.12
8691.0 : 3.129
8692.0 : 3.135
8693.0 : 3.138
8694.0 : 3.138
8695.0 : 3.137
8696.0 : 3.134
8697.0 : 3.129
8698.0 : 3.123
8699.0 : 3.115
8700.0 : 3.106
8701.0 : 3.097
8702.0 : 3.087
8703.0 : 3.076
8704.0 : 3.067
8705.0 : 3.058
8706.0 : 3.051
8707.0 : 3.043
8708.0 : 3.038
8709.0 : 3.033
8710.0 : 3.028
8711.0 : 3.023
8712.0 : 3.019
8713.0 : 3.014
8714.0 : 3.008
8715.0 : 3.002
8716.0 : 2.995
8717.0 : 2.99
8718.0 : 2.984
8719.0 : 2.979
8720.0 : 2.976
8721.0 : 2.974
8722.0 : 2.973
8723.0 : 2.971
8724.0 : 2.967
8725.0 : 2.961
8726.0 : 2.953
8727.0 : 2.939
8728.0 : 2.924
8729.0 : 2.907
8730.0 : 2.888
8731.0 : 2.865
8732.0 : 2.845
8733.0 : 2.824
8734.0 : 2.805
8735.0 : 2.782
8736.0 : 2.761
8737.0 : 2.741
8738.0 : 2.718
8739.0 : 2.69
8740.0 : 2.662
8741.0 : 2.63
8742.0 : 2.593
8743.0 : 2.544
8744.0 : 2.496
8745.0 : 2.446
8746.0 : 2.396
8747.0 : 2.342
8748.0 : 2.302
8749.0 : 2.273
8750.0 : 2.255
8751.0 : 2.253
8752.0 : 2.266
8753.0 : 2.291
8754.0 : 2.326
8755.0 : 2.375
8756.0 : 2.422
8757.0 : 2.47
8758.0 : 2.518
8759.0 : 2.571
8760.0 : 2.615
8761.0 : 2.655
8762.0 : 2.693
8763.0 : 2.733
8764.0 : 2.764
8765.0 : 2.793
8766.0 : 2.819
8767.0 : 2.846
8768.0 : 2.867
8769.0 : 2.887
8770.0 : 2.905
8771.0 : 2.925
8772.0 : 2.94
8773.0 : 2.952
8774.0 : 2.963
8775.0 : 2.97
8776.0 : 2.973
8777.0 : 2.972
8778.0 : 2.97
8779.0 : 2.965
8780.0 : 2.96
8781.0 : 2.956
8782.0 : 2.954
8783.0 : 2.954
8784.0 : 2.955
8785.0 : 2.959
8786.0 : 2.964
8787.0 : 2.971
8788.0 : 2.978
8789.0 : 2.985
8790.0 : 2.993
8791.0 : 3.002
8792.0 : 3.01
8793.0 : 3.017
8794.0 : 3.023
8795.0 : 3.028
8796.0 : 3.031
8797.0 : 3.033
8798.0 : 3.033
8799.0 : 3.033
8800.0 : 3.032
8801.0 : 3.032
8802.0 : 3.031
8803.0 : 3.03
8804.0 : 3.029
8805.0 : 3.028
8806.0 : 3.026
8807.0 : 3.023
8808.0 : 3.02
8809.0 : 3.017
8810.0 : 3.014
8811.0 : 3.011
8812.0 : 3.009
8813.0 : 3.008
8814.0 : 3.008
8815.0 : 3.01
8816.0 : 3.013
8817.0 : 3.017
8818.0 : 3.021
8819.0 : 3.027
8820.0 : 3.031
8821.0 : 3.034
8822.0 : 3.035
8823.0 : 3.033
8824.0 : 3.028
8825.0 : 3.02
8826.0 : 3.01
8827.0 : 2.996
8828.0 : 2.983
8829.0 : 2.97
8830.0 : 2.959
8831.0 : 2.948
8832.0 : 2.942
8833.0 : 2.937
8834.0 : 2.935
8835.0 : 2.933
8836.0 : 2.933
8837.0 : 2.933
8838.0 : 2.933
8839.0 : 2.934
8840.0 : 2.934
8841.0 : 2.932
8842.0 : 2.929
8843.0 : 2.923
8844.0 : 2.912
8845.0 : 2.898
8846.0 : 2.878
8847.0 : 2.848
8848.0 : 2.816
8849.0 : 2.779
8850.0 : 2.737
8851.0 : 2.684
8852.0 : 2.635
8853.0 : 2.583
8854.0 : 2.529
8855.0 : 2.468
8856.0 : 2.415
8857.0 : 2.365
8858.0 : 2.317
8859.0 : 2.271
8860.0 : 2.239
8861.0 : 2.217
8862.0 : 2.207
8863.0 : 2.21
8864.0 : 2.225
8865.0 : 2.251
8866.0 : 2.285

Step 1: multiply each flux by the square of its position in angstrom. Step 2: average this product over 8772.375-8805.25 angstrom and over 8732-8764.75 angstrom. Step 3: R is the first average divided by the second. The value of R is 1.19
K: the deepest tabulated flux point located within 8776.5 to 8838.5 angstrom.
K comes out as 2.933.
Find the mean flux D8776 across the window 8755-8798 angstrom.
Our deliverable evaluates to 2.88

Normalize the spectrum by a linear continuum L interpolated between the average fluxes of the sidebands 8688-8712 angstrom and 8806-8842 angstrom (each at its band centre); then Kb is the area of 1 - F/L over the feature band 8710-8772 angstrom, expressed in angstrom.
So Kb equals 6.59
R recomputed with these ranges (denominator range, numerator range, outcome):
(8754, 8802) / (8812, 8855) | 1.03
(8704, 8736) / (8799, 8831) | 1.04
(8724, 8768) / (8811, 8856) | 1.13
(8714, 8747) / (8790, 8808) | 1.09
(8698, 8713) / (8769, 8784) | 0.98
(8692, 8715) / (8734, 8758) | 0.82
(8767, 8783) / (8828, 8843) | 1.01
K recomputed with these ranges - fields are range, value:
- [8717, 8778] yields 2.253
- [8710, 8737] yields 2.741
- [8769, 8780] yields 2.887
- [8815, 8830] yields 2.959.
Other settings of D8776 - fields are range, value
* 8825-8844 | 2.95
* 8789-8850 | 2.98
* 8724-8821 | 2.83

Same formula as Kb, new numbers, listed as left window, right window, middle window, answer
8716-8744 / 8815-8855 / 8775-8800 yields -0.95 angstrom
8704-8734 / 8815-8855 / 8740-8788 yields 4.07 angstrom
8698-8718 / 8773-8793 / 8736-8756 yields 3.65 angstrom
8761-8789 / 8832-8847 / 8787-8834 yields -1.51 angstrom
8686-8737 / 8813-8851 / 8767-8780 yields 0.18 angstrom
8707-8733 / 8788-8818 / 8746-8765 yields 3.38 angstrom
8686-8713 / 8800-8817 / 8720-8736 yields 0.87 angstrom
